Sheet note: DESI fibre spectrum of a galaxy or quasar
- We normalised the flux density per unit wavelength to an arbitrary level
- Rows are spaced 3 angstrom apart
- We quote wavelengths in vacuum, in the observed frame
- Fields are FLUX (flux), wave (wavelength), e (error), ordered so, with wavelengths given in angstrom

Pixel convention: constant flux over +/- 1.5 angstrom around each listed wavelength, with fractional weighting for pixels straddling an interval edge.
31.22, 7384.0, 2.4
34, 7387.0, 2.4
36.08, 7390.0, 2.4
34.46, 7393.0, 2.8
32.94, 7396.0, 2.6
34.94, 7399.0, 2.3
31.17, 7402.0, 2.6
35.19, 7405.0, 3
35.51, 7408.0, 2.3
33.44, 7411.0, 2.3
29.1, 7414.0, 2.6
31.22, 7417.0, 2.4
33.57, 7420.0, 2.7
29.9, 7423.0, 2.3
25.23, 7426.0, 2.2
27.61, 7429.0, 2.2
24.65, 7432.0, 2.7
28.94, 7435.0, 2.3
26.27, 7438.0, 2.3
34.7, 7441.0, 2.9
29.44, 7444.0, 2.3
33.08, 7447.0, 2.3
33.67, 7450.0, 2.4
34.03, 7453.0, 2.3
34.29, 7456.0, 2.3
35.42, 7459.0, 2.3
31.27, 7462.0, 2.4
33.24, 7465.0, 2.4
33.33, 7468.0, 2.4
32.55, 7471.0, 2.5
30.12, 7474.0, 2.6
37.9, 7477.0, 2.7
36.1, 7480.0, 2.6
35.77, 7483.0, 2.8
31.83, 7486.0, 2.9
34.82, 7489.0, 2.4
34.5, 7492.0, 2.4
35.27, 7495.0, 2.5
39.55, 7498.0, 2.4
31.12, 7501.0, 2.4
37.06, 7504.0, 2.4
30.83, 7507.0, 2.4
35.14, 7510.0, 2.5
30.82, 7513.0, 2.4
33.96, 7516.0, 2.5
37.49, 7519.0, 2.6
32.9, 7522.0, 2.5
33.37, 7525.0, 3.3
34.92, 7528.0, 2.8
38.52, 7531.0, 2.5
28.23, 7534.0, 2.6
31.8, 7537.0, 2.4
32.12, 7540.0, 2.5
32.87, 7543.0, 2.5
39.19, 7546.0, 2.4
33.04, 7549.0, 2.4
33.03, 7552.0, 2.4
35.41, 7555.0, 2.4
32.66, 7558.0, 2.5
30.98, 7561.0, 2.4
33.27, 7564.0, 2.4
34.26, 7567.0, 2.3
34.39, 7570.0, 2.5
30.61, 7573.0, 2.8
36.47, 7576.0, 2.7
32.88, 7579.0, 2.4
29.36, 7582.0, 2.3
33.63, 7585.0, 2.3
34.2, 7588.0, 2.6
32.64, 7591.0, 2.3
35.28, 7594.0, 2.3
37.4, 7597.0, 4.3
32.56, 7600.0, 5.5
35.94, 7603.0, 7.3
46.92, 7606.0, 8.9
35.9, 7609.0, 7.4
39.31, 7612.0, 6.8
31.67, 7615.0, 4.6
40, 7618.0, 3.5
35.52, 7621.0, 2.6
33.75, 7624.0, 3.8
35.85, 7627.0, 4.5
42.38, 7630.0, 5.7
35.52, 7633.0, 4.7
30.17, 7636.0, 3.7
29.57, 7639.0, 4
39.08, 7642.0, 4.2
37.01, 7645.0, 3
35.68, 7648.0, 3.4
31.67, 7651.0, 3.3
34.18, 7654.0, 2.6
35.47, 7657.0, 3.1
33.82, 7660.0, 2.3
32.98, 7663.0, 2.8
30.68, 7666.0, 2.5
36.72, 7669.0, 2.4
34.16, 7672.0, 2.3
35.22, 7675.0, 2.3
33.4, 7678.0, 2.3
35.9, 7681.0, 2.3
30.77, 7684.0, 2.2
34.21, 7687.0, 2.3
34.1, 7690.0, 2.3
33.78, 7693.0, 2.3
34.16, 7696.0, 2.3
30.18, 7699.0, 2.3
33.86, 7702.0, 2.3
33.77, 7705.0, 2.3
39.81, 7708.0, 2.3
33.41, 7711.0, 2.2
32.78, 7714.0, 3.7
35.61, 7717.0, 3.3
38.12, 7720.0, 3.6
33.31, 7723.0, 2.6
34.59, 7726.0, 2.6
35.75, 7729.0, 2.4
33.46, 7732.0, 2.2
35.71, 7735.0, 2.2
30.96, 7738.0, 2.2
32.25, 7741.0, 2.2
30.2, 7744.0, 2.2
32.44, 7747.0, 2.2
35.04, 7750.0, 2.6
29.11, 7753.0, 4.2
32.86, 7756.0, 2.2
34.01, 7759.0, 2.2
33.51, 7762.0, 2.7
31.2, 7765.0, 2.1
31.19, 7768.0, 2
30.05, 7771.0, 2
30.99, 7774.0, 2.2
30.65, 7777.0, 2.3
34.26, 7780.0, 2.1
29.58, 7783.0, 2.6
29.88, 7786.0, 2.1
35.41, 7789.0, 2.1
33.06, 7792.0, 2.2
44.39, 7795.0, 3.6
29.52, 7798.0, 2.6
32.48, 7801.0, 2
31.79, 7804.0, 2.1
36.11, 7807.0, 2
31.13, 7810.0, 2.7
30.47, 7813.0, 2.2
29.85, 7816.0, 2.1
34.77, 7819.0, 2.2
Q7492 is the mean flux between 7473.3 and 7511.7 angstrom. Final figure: 34.7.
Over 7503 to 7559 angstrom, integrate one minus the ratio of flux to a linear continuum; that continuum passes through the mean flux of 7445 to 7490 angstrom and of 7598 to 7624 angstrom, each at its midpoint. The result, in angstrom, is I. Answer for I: 2.2 angstrom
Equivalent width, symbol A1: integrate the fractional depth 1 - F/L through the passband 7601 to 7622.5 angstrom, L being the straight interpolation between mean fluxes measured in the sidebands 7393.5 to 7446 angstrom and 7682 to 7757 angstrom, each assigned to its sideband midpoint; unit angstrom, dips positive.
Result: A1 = -3.37 angstrom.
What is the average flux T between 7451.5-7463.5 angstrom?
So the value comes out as 33.8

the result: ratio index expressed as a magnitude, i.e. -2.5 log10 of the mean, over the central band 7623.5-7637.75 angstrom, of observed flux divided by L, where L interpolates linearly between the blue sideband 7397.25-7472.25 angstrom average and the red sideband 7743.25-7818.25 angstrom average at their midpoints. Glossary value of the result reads -0.11 mag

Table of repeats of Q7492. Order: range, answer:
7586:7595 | 33.9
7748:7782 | 32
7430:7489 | 32.5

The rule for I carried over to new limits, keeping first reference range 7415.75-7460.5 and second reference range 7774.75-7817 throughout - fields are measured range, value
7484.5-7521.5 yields -3.8 angstrom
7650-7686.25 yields -2.0 angstrom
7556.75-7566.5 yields -0.3 angstrom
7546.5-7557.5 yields -1.0 angstrom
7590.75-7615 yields -4.0 angstrom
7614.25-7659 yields -4.7 angstrom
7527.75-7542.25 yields -0.8 angstrom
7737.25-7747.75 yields 0.3 angstrom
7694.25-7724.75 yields -2.1 angstrom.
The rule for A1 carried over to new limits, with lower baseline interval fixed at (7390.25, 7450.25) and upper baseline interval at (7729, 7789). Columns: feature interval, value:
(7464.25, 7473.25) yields -0.39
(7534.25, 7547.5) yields -0.77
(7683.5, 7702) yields -0.62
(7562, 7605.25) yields -3.09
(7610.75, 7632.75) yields -3.47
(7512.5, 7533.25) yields -1.95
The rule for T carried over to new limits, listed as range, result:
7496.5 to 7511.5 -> 34.7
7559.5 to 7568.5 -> 32.8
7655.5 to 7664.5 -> 34.1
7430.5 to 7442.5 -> 28.6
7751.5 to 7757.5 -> 31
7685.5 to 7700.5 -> 33.3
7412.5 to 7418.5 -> 30.2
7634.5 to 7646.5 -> 34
